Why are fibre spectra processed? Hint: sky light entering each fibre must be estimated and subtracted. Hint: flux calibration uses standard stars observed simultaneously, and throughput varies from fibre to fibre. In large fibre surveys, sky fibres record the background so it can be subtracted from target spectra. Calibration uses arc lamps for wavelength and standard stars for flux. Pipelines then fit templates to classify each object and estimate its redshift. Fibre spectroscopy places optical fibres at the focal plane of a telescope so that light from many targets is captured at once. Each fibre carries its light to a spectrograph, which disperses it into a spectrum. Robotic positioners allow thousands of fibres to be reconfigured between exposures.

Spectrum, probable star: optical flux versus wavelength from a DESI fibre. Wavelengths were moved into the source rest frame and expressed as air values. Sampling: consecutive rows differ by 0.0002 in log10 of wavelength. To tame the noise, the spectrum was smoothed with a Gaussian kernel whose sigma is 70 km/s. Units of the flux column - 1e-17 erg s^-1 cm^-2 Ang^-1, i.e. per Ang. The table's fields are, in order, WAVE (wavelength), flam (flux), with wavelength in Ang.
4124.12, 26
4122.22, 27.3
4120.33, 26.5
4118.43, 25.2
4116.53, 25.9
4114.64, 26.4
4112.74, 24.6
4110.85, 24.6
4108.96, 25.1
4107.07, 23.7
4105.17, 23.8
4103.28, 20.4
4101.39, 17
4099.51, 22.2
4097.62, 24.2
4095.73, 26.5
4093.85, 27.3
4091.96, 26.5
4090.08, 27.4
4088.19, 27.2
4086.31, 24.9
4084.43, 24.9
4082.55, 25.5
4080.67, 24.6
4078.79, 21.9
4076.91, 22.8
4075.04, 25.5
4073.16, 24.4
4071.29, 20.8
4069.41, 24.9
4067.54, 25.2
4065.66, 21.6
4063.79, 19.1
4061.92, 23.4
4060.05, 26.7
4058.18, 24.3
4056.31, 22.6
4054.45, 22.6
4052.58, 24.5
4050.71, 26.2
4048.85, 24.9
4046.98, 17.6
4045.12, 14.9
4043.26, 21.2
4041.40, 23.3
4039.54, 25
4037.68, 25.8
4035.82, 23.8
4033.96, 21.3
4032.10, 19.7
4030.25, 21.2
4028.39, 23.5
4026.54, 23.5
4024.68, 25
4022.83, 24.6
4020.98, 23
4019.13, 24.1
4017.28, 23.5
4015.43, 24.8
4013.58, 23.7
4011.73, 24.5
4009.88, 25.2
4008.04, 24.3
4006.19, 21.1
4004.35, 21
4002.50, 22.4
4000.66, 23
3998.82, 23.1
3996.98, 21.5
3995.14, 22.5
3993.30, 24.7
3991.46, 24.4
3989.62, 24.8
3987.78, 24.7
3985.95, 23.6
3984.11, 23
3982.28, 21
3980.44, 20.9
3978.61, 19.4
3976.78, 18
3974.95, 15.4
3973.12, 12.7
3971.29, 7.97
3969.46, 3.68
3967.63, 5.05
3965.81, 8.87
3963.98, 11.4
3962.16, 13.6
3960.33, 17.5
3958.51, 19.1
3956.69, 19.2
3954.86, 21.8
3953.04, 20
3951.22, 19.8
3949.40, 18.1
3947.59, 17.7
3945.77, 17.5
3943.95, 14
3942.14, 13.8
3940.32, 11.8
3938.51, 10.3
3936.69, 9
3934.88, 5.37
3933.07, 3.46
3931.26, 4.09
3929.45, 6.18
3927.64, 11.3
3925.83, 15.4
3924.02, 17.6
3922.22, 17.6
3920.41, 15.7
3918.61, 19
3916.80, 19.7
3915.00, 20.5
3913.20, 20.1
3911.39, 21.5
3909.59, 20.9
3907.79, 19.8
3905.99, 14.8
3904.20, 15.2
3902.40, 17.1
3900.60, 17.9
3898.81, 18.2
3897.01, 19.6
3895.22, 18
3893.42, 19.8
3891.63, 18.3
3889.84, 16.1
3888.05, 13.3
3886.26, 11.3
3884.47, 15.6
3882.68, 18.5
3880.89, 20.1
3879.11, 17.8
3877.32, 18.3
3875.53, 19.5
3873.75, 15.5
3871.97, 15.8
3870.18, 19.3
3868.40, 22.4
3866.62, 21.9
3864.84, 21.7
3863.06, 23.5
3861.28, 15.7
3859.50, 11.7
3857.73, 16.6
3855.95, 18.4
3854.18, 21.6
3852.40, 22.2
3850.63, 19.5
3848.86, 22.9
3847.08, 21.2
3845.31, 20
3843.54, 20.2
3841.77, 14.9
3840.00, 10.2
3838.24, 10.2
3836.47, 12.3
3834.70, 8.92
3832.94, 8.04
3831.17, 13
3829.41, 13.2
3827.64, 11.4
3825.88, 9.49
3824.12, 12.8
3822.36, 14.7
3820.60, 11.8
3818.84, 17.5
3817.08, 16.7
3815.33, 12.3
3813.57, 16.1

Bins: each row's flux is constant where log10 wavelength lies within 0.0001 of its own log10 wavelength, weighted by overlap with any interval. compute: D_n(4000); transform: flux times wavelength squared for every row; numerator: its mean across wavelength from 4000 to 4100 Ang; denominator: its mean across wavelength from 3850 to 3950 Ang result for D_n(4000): 1.55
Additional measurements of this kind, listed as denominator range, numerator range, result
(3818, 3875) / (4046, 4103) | 1.65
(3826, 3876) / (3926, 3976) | 0.79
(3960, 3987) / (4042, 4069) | 1.58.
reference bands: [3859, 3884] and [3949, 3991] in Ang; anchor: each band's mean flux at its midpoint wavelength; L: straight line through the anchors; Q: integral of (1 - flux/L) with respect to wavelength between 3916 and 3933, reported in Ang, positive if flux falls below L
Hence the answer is 4.1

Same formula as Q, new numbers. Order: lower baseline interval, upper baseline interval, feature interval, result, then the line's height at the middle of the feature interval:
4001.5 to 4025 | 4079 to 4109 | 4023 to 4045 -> 0.9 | 23.8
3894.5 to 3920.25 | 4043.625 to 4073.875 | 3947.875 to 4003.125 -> 5.9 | 20.5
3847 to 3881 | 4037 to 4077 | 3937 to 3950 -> 4.0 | 20.8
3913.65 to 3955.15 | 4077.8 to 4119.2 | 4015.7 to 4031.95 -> -2.9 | 19.9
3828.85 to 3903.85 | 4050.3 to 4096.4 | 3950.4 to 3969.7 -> 5.2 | 20.4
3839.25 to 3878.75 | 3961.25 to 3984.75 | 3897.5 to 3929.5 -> -2.0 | 16.4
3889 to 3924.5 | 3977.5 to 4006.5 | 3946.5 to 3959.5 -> 0.8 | 20.7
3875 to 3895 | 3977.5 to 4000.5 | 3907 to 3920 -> -1.0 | 18.7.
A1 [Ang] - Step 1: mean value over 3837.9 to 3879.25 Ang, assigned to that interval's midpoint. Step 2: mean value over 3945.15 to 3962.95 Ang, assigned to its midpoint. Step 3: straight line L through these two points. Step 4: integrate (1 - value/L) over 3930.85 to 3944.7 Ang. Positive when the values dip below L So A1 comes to 7.0 Ang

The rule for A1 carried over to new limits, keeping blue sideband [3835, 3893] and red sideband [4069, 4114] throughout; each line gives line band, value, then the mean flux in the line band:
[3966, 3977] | 5.77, 9.89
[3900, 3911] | 0.61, 17.8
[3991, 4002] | -0.85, 23.1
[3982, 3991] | -1.05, 23.6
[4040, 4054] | 0.60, 21.9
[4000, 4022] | -1.52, 23.4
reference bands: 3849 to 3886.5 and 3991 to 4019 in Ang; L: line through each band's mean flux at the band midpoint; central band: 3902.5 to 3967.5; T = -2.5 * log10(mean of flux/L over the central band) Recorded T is 0.35 mag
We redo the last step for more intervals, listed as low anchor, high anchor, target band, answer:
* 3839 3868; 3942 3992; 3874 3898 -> 0.06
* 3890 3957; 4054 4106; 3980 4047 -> -0.13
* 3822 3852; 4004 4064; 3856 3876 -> -0.18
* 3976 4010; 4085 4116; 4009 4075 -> 0.01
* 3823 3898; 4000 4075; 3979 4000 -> -0.08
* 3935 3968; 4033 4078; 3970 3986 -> -0.02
